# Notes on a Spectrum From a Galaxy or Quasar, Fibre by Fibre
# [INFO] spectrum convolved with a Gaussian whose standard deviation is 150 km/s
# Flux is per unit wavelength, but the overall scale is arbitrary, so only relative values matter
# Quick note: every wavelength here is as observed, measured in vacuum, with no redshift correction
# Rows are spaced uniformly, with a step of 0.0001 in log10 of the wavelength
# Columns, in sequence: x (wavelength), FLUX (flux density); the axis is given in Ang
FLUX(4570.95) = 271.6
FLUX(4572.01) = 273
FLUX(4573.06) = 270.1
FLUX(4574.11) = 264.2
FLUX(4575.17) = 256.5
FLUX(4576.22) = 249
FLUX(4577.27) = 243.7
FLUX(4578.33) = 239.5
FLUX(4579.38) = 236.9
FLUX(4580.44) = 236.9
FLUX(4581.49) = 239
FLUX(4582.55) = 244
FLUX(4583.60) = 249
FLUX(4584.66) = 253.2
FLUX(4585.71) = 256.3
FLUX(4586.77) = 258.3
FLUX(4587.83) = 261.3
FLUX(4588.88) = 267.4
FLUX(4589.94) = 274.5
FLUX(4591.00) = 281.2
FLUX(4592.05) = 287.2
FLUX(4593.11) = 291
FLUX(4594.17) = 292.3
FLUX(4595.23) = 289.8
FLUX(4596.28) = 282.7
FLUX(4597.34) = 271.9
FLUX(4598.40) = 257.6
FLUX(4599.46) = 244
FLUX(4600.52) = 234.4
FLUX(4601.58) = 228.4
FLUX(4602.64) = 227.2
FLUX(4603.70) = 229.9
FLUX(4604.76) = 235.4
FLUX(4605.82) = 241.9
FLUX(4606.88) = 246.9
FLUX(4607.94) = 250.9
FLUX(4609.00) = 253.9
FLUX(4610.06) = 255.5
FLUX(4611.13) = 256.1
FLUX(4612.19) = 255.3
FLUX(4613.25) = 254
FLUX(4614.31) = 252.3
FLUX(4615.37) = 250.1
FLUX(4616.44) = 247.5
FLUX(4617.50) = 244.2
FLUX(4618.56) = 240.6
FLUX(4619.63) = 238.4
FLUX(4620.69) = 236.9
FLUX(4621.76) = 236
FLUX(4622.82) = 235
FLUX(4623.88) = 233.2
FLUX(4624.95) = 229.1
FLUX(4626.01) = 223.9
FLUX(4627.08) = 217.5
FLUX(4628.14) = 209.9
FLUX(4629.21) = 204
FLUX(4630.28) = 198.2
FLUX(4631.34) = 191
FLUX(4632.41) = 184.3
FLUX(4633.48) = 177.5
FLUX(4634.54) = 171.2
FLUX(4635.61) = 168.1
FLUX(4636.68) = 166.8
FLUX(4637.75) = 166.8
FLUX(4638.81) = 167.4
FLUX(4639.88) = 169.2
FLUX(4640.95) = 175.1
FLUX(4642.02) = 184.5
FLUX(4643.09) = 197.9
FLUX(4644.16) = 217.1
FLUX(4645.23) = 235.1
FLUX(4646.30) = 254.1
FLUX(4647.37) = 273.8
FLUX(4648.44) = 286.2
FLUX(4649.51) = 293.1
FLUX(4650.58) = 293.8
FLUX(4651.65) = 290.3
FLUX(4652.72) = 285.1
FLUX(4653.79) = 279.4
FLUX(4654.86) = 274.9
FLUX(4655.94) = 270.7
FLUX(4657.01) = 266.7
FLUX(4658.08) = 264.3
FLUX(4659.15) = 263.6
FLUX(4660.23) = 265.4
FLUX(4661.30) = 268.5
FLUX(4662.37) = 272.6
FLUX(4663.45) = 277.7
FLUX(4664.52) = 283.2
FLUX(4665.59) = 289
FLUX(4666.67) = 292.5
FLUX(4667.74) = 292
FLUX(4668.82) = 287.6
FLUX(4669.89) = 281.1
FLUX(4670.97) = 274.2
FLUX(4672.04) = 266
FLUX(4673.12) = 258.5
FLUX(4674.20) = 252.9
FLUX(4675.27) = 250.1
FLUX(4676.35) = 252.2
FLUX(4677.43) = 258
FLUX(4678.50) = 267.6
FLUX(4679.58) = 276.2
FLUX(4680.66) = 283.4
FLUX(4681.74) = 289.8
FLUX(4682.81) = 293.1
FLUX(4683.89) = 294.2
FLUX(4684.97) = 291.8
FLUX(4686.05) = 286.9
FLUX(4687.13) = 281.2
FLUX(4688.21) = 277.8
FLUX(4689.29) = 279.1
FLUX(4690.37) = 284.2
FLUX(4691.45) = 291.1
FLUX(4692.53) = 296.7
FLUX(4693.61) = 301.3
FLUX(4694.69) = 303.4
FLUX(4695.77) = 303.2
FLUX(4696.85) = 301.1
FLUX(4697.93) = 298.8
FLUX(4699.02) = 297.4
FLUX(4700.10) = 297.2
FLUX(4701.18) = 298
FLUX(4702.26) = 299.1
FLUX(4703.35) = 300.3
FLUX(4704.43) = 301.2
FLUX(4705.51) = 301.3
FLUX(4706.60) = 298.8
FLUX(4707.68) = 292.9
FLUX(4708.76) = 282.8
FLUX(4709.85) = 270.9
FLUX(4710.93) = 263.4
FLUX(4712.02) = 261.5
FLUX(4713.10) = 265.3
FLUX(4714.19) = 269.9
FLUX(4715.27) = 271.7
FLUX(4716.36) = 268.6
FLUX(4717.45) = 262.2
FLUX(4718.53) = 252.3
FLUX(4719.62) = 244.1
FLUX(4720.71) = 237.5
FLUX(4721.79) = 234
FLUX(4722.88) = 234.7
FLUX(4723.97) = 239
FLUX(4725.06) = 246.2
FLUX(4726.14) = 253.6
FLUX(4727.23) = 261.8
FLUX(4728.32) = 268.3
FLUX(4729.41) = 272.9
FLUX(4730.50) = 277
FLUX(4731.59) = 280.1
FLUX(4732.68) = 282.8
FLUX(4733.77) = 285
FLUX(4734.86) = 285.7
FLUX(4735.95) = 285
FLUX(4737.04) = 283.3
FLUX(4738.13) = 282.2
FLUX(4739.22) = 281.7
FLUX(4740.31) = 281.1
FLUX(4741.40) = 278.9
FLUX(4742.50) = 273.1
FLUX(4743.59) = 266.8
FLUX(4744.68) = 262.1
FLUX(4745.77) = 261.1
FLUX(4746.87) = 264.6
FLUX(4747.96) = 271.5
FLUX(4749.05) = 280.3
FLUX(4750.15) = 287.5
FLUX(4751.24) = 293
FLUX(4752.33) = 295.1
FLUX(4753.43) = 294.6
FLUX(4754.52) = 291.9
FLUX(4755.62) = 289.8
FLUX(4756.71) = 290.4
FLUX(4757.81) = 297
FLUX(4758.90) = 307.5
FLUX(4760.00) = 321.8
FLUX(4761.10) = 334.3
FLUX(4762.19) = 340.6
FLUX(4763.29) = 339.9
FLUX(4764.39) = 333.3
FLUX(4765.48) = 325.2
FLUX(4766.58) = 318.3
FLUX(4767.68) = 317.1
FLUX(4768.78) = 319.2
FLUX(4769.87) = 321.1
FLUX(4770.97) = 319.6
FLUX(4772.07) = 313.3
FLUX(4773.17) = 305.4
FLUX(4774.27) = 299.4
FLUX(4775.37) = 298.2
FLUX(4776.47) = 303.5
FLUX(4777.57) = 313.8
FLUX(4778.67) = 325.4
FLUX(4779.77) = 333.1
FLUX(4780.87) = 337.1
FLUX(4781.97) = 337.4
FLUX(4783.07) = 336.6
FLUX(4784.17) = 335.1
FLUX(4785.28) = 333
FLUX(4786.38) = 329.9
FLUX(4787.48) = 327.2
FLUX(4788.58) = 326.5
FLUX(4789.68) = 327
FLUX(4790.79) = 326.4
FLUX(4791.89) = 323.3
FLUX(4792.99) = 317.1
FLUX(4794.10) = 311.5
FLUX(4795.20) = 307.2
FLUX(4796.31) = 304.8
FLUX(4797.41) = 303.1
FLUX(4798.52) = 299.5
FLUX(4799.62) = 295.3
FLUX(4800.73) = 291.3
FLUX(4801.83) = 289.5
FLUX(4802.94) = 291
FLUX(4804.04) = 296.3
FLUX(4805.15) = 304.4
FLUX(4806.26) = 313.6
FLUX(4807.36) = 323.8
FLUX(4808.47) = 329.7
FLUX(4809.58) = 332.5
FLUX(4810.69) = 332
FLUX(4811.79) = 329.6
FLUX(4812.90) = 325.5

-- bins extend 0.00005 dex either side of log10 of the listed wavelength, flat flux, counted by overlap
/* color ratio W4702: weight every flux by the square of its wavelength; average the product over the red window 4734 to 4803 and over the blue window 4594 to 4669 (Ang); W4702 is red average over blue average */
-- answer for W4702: 1.34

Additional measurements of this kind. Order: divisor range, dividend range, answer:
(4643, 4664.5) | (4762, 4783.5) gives 1.26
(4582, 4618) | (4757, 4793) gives 1.35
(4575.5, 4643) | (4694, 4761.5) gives 1.26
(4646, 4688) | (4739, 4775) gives 1.13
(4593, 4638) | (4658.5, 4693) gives 1.22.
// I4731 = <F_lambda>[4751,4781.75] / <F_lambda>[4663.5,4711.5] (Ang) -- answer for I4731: 1.10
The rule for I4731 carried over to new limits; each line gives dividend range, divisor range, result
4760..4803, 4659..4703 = 1.13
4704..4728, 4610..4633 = 1.14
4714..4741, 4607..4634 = 1.15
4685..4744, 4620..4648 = 1.35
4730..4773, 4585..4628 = 1.18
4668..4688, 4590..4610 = 1.06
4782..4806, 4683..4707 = 1.06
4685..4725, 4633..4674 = 1.13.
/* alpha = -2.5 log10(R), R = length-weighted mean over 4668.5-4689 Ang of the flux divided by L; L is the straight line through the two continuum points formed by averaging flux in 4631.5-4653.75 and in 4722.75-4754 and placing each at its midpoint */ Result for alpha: -0.148 mag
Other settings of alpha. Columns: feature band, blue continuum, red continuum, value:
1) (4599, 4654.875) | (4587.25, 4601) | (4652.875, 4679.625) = 0.18 mag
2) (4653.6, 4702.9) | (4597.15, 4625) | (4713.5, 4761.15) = -0.08 mag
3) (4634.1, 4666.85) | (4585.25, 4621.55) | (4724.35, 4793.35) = 0.11 mag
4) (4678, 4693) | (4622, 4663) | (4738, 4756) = -0.14 mag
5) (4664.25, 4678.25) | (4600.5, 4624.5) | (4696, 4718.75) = -0.01 mag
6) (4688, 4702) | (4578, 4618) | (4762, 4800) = -0.02 mag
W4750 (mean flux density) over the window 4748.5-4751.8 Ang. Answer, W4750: 287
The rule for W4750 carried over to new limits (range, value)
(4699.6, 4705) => 299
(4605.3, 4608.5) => 247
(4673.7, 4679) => 256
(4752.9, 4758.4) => 293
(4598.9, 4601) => 239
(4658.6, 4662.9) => 268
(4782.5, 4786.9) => 333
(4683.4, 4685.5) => 293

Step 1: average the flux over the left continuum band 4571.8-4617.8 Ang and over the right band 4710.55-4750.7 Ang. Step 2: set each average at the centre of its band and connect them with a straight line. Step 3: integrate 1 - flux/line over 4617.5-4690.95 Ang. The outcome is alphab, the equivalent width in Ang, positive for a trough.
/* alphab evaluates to 3.4 Ang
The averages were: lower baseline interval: 255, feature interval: 249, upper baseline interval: 267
